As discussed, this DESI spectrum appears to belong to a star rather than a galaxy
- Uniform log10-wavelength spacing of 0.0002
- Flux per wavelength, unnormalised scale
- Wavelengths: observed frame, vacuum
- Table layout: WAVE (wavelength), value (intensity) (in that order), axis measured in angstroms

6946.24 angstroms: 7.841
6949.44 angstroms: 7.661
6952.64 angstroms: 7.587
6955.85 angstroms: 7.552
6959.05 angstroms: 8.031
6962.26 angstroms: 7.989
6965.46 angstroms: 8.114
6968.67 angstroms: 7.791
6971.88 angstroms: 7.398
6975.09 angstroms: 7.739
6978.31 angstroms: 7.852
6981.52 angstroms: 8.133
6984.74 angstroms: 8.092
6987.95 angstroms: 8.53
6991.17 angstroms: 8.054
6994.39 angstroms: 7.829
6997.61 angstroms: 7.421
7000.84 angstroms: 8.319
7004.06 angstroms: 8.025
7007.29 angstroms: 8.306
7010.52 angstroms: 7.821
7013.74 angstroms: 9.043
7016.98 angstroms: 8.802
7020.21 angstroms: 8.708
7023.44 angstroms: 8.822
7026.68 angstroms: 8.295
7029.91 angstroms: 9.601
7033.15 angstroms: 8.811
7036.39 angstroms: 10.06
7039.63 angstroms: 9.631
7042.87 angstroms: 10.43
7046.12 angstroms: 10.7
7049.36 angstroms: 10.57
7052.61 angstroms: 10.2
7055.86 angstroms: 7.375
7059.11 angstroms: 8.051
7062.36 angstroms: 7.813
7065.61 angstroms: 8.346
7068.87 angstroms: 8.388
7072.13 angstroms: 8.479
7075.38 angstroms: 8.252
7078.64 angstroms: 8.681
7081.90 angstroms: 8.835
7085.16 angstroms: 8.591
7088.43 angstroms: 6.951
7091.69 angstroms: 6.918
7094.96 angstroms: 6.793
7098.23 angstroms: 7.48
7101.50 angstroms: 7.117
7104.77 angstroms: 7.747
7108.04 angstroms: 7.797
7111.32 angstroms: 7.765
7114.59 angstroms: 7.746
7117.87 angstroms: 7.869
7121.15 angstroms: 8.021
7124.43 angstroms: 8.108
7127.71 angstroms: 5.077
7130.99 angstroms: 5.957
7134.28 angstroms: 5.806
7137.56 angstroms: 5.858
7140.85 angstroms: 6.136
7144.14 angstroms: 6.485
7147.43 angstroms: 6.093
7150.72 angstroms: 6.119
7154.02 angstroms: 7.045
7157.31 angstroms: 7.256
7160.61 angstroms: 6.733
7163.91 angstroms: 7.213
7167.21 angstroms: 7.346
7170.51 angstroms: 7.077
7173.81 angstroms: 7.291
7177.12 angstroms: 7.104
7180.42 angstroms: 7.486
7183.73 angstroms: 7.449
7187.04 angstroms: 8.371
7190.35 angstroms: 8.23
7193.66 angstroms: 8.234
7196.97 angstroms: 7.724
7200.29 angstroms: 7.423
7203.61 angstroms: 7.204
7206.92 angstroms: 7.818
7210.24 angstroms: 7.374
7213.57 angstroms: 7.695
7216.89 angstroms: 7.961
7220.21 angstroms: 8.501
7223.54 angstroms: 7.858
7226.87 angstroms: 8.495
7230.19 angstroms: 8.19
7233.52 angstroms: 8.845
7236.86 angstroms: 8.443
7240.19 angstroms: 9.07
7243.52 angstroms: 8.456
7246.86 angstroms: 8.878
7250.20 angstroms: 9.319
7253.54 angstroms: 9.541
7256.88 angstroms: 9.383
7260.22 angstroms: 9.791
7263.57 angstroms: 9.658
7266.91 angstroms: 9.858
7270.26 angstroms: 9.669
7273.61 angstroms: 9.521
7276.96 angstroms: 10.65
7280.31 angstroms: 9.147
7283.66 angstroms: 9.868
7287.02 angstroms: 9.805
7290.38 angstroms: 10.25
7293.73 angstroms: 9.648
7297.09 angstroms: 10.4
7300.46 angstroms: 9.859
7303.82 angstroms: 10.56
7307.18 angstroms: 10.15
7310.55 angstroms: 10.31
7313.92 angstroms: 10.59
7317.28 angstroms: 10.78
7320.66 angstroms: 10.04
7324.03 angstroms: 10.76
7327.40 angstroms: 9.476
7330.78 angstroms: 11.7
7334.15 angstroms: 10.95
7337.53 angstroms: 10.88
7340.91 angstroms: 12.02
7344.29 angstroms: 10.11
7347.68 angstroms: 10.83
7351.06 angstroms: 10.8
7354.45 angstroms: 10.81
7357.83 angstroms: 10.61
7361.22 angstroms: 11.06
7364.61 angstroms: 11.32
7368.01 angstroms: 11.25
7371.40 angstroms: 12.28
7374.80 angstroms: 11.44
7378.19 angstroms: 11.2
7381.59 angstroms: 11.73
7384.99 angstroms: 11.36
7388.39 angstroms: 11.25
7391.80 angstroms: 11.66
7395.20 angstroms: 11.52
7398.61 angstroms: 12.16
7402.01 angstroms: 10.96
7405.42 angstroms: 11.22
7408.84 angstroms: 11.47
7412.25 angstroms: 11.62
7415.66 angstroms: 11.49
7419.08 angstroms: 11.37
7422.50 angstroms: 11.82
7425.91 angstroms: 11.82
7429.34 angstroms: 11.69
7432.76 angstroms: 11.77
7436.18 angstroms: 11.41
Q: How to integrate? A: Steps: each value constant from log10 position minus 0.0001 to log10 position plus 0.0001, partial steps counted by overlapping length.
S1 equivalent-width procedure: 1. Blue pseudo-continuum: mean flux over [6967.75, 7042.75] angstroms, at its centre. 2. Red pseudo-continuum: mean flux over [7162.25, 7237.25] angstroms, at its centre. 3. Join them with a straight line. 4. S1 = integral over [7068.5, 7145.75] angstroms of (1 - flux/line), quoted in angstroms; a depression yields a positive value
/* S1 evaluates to 7.2 angstroms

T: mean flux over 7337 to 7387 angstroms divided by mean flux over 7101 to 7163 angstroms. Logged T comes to 1.63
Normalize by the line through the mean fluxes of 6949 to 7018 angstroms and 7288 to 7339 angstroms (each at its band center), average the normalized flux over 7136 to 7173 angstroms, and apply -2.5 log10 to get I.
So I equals 0.35 mag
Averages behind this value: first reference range 8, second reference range 10.4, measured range 6.69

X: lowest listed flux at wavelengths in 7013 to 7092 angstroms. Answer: 6.918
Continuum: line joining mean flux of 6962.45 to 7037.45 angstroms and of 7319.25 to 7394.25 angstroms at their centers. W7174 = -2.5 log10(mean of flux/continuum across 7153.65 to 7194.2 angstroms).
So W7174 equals 0.28 mag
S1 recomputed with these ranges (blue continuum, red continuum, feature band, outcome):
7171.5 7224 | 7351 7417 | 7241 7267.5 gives -1.49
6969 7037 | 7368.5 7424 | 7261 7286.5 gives 1.84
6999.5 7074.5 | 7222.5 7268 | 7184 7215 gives 4.14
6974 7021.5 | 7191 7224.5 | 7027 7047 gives -4.03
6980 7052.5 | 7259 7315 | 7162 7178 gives 3.86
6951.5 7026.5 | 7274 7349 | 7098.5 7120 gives 3.07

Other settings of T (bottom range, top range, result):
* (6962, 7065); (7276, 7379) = 1.24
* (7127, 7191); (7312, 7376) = 1.60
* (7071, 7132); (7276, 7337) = 1.35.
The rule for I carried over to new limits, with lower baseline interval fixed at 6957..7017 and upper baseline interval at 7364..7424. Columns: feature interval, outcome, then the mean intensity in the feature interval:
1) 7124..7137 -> 0.47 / 6.03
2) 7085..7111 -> 0.22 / 7.37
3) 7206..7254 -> 0.20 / 8.41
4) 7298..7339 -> 0.04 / 10.5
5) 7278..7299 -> 0.08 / 9.88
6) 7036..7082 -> -0.05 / 9.03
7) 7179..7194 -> 0.22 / 7.94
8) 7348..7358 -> 0.04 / 10.8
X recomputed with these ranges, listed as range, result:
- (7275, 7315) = 9.147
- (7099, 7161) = 5.077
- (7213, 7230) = 7.695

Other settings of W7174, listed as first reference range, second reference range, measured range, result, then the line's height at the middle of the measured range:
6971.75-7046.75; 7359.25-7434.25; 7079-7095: 0.18 mag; 9.18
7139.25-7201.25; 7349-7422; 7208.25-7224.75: 0.03 mag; 8.1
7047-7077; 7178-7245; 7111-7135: 0.19 mag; 8.4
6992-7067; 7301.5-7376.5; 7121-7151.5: 0.45 mag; 9.52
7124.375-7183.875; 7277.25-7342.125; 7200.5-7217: 0.06 mag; 7.97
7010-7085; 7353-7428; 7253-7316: 0.08 mag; 10.7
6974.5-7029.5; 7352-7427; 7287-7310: 0.06 mag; 10.7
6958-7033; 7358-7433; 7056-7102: 0.13 mag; 8.9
